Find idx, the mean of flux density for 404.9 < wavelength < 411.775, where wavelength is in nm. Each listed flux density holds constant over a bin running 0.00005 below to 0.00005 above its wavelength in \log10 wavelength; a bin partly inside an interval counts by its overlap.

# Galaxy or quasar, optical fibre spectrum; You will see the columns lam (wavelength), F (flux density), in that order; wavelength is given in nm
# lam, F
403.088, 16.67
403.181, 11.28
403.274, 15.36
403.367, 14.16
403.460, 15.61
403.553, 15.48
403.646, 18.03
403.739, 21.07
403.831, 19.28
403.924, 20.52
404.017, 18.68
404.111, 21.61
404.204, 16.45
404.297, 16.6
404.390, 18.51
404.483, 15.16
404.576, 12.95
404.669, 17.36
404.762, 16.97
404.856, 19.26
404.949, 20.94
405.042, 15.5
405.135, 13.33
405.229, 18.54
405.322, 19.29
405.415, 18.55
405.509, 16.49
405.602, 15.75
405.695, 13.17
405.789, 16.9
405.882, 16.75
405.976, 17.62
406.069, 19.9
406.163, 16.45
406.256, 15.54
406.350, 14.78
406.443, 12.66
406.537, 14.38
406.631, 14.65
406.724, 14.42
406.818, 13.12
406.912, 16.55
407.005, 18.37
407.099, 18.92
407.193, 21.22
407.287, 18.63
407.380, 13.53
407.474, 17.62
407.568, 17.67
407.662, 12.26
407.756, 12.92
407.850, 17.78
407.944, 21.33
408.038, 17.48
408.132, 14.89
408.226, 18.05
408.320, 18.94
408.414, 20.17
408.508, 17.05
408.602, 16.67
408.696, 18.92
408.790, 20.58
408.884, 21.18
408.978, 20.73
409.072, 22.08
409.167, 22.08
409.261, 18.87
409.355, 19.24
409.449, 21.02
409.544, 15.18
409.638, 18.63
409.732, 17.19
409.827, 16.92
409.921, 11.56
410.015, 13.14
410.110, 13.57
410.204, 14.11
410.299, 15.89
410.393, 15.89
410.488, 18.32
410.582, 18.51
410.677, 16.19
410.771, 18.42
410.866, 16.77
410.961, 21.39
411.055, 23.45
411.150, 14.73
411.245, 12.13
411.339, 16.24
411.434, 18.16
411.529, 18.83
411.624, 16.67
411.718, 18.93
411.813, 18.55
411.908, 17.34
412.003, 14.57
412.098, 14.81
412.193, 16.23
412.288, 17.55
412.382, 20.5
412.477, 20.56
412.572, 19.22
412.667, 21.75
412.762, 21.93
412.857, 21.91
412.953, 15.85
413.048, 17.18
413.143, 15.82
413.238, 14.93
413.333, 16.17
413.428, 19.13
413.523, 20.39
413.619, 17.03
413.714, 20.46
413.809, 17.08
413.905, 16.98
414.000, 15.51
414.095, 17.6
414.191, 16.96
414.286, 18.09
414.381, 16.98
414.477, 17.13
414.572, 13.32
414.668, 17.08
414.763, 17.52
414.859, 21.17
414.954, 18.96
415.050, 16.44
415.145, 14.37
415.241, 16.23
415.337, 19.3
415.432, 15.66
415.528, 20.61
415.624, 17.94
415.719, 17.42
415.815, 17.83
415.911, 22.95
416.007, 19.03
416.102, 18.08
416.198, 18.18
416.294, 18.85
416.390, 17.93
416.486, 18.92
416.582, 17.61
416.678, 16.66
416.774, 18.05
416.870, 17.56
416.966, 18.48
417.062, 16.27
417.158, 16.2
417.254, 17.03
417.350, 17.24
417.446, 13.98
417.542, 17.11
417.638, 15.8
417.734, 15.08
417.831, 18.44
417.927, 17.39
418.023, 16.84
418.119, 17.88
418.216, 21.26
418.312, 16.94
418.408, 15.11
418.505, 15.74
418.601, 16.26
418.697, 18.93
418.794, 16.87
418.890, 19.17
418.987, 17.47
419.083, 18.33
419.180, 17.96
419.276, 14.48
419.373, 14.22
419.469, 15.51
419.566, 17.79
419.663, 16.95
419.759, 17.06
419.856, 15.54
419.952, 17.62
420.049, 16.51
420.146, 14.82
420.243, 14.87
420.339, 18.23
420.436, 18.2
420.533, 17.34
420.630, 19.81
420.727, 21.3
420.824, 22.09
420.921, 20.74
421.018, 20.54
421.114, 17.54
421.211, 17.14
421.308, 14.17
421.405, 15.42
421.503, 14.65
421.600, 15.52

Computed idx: 17.2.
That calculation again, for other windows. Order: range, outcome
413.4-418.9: 17.6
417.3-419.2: 17.2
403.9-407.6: 16.9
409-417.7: 17.6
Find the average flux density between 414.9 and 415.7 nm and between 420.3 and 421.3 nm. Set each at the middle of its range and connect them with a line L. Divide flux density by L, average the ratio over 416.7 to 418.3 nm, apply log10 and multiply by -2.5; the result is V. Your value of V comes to 0.06 mag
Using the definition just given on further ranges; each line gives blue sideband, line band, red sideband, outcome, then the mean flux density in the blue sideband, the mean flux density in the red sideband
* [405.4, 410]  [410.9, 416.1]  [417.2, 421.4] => -0.04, 17.2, 17.3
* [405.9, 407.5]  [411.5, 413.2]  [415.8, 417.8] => -0.07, 16.4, 17.6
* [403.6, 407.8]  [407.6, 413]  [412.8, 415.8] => -0.04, 16.9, 17.5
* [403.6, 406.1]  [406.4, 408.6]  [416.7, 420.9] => 0.06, 17.6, 17.2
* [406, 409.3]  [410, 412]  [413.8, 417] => 0.03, 17.4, 17.7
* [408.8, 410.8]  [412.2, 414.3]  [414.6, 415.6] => -0.04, 17.6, 17.6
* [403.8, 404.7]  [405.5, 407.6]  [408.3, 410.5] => 0.09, 17.7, 17.8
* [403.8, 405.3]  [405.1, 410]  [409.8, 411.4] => -0.02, 17.6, 16.3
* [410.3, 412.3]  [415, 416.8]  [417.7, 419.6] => -0.05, 17.3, 17.1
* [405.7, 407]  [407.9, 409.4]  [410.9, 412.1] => -0.17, 15.7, 17.5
